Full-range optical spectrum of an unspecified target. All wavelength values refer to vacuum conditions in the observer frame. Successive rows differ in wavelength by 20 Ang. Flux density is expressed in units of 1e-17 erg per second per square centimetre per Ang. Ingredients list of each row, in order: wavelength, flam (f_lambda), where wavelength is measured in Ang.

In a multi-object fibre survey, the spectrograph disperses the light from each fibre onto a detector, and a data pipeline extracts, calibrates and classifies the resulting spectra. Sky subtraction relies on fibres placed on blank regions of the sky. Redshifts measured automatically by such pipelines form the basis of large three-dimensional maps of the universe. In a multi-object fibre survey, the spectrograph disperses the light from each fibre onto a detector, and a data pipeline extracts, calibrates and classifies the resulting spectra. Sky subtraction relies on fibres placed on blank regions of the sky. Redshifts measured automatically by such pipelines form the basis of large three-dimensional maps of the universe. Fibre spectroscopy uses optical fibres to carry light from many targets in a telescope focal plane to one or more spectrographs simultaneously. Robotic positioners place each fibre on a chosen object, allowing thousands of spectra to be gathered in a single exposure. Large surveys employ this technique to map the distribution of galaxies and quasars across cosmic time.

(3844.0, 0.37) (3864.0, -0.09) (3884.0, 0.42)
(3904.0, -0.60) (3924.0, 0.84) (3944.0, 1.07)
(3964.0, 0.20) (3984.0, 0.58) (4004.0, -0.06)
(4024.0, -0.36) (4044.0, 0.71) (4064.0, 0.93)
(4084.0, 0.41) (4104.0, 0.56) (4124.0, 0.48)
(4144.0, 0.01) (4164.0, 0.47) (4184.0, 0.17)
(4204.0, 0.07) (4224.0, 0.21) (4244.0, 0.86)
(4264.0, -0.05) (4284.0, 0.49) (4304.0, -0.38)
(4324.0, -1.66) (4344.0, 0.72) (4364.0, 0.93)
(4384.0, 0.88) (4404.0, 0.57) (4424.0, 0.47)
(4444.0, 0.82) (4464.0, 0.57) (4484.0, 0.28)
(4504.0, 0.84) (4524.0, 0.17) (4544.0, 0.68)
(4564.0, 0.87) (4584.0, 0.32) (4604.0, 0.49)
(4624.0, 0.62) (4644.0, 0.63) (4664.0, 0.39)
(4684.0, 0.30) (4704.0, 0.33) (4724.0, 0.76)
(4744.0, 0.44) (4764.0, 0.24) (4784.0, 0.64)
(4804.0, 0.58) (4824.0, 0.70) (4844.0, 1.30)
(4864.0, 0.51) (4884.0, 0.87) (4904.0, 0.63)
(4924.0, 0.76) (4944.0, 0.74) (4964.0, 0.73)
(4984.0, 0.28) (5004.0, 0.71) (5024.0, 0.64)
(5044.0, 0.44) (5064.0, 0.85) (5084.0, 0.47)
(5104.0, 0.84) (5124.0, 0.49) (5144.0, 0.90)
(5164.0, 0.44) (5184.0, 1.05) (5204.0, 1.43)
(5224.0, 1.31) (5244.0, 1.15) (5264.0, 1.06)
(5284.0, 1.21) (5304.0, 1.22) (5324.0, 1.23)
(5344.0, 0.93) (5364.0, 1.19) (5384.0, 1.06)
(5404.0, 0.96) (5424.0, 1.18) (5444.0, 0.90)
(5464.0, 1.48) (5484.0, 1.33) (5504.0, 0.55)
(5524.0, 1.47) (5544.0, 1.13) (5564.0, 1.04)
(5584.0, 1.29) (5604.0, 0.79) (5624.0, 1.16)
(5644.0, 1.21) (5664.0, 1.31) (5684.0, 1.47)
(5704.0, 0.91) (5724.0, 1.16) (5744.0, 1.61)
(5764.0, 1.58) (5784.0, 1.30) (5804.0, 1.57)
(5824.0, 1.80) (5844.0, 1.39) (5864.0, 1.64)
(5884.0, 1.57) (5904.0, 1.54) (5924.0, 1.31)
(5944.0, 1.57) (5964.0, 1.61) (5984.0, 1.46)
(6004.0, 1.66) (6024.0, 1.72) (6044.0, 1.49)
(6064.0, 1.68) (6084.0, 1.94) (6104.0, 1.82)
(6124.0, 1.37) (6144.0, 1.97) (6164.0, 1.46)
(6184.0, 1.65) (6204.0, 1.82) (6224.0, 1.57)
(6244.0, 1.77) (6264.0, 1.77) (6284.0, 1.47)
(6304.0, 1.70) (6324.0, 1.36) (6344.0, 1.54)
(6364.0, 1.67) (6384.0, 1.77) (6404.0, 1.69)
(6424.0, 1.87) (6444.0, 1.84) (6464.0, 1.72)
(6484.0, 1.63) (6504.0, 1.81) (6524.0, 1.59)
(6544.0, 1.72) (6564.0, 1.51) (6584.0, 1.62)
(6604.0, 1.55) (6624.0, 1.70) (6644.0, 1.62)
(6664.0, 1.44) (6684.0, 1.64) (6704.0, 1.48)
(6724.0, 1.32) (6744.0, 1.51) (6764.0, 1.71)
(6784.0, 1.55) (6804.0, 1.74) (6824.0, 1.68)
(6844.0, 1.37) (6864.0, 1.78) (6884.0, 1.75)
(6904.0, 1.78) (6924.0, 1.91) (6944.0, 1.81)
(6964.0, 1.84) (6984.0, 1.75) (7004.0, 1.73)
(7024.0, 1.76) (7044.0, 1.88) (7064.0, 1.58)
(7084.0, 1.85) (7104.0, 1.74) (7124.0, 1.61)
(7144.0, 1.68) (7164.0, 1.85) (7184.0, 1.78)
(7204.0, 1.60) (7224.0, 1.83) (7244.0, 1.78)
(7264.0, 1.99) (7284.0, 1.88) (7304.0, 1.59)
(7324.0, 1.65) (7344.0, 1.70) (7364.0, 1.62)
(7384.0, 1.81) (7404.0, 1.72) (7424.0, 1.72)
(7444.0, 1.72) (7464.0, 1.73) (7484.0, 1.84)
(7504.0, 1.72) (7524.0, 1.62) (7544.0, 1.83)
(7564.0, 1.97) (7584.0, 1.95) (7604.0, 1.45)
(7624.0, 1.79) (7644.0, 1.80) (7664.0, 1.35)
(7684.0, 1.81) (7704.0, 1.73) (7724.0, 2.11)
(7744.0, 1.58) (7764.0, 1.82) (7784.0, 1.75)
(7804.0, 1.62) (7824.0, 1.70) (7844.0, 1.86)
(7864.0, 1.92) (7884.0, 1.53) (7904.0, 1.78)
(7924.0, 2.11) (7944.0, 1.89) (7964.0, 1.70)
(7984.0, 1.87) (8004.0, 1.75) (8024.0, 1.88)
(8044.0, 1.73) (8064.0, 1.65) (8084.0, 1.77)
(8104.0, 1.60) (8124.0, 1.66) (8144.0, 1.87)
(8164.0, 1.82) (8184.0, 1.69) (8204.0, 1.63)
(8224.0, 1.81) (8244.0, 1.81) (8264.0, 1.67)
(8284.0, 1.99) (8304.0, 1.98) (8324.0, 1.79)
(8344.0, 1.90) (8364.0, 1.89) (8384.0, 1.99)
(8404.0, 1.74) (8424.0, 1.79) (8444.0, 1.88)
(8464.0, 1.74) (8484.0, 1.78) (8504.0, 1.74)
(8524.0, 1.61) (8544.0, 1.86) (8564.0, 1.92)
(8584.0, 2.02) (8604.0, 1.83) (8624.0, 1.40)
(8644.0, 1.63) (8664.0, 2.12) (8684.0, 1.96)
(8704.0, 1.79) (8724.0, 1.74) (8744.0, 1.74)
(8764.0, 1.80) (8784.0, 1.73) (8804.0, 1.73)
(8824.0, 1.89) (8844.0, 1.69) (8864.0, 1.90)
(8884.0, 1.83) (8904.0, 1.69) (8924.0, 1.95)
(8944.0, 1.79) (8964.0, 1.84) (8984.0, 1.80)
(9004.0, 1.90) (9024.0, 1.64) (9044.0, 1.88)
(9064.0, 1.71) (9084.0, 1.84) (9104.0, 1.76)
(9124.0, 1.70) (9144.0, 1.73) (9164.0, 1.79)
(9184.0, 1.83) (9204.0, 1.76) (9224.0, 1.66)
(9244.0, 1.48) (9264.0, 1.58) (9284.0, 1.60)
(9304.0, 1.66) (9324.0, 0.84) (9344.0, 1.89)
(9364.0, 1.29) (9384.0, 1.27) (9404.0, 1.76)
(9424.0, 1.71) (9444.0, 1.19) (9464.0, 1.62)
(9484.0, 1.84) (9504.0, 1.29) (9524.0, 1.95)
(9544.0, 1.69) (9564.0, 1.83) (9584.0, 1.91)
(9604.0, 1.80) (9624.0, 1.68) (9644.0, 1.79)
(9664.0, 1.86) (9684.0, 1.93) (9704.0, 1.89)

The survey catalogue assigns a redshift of 0.300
